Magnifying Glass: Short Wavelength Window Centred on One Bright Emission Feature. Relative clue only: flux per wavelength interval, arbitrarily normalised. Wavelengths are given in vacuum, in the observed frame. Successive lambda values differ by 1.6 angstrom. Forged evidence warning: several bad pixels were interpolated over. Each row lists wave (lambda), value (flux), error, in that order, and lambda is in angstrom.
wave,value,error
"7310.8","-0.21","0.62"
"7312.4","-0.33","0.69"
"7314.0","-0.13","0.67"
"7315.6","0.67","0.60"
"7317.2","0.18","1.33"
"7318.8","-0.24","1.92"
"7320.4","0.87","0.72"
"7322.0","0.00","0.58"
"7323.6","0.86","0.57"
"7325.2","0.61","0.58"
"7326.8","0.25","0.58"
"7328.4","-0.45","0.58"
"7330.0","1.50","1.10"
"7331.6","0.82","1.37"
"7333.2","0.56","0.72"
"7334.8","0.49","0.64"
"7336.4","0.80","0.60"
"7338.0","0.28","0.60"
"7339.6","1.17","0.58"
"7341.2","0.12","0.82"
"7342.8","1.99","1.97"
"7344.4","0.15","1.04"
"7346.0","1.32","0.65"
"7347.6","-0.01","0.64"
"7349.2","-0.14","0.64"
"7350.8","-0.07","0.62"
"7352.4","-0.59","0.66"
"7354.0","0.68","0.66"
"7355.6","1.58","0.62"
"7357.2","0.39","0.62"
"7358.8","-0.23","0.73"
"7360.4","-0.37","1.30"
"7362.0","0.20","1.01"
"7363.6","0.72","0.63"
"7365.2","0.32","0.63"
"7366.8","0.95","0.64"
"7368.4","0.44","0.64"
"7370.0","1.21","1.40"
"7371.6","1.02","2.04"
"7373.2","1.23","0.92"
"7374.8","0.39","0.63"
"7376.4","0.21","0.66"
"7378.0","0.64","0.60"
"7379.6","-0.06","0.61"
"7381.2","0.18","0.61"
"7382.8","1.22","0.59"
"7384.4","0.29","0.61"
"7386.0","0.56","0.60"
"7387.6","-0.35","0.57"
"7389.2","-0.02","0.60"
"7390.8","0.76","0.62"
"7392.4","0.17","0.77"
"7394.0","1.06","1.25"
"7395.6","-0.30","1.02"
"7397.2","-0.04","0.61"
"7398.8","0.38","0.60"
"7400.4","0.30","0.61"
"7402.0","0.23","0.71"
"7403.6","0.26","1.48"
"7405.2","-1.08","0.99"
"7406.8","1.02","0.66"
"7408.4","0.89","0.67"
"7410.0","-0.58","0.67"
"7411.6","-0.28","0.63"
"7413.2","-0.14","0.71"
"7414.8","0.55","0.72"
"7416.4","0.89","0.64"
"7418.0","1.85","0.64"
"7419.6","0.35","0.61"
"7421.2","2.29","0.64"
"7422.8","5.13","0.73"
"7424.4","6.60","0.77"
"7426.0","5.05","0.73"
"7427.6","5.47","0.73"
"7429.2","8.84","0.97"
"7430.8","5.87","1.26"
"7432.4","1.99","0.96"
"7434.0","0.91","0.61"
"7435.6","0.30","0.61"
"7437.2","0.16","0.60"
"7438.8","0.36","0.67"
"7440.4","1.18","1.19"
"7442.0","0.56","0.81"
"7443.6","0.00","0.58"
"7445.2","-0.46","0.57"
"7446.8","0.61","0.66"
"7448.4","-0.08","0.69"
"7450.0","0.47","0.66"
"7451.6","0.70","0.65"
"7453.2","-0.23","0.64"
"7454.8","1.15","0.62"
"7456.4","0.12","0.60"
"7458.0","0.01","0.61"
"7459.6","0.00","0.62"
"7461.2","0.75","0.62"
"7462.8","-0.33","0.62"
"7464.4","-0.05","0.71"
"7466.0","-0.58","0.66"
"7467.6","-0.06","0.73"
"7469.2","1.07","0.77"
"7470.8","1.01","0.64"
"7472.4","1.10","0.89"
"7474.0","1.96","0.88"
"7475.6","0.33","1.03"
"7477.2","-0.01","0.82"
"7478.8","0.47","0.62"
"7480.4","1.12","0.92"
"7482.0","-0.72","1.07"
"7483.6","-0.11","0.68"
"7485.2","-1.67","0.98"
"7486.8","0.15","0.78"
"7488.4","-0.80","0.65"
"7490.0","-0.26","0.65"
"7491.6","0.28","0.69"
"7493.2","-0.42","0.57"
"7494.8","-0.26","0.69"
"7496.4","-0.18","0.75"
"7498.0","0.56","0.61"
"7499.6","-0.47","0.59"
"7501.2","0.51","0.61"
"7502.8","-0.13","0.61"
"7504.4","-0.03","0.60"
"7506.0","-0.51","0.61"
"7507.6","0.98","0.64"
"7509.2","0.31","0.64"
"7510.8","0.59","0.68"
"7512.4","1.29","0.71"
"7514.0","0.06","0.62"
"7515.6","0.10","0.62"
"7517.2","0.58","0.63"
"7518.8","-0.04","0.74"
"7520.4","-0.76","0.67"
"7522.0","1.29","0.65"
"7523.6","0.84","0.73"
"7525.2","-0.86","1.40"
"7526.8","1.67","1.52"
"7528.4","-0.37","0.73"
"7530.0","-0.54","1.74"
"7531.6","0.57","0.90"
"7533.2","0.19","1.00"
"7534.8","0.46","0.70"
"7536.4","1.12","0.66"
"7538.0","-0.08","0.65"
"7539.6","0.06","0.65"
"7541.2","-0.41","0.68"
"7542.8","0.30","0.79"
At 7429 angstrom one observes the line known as [O II]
